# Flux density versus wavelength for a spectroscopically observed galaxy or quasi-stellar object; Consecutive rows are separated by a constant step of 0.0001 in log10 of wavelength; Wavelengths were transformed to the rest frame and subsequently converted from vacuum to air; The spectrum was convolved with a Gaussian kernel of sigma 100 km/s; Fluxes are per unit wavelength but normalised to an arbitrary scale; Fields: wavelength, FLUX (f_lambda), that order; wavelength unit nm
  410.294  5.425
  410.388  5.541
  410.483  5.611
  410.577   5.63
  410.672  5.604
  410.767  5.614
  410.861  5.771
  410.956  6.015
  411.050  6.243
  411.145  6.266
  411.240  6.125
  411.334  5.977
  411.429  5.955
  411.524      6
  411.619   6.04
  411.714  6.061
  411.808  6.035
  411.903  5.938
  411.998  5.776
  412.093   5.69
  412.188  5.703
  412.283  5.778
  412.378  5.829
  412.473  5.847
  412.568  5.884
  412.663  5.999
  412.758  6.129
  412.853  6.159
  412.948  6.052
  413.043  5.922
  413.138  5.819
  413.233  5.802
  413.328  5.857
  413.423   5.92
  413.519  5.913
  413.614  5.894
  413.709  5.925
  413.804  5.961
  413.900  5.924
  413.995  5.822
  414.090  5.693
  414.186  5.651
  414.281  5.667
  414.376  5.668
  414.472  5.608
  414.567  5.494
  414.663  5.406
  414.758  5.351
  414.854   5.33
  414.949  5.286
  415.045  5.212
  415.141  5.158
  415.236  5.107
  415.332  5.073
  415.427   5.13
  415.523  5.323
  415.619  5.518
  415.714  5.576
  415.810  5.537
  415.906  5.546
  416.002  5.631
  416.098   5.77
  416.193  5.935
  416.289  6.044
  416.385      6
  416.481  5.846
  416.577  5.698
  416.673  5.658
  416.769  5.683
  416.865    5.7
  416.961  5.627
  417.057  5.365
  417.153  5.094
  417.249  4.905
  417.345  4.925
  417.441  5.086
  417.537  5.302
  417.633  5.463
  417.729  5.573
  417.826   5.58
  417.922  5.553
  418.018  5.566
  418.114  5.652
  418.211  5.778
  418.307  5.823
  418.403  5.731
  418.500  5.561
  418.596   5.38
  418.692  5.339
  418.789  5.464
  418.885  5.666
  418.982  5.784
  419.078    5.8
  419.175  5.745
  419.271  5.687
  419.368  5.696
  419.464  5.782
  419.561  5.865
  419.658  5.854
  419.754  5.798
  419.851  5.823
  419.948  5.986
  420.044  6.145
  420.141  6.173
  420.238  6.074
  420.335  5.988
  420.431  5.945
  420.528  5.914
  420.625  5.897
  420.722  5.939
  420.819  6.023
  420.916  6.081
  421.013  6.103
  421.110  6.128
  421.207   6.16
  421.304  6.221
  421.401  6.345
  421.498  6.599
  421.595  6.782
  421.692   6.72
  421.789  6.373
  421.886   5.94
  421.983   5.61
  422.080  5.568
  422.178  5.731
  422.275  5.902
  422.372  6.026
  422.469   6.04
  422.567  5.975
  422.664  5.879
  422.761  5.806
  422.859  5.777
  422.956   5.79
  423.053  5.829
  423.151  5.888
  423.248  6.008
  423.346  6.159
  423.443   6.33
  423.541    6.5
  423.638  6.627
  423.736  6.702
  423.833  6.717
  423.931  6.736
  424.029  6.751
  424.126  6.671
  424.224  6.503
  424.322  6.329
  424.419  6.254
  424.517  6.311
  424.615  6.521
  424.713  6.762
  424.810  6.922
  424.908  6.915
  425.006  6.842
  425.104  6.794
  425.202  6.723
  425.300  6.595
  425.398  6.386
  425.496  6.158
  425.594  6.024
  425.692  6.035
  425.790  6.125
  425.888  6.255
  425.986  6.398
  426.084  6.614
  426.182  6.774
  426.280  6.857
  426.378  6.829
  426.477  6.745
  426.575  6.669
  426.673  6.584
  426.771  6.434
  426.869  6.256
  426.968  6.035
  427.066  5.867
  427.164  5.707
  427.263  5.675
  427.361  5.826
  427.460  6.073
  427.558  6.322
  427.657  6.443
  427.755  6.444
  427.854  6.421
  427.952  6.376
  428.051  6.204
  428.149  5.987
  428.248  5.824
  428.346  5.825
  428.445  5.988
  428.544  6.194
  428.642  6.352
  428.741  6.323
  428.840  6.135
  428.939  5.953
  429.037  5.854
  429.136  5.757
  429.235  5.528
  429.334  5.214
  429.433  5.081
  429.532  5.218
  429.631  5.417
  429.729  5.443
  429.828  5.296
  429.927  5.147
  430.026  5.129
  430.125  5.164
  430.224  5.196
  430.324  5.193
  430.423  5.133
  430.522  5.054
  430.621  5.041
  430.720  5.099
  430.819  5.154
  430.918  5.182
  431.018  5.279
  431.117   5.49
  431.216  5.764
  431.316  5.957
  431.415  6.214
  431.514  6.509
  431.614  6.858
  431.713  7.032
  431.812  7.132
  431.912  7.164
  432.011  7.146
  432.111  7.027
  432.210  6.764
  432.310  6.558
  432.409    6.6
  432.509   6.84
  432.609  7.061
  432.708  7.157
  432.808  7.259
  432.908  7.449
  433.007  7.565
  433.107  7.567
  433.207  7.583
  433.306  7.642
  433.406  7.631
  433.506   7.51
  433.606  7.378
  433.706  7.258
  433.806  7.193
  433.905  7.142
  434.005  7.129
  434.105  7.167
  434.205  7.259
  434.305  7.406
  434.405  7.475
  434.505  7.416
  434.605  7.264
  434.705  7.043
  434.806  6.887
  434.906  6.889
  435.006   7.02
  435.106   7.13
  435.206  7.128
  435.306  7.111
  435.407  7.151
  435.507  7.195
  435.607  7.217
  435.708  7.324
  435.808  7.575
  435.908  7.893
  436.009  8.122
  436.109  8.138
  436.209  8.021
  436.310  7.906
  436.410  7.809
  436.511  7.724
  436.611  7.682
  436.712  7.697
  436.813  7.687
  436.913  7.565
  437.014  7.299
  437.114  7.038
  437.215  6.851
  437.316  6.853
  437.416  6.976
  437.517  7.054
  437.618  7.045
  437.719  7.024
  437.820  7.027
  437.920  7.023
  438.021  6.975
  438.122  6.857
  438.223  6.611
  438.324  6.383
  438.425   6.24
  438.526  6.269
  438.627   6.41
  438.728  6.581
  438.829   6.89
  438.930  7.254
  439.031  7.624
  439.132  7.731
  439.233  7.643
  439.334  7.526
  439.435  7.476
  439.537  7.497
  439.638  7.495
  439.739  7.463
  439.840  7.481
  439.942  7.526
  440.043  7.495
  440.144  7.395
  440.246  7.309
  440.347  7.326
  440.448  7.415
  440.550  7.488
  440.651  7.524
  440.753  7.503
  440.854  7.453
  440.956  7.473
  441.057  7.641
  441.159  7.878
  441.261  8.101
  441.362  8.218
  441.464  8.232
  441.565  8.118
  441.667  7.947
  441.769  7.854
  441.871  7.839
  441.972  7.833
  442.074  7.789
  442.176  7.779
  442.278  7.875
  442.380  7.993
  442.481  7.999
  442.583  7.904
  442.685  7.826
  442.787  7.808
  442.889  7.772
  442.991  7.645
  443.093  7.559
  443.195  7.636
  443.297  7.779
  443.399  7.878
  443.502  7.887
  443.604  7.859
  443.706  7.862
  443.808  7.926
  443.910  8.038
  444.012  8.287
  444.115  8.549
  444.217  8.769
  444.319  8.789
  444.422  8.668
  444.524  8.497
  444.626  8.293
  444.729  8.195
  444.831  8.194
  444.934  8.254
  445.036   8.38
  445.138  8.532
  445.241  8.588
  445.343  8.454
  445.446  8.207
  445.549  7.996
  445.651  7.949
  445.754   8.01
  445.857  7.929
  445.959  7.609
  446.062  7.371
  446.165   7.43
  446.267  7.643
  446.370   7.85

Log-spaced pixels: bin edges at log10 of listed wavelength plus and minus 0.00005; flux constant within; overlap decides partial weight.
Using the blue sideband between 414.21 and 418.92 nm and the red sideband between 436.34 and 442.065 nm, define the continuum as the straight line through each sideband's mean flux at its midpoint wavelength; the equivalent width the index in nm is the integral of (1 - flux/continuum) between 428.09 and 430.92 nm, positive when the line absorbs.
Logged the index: 0.45 nm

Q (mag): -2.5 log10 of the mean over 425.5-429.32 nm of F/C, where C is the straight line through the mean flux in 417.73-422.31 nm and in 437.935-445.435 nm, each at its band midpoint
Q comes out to 0.055 mag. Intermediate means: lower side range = 5.9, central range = 6.19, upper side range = 7.72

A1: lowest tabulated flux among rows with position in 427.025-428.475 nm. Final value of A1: 5.675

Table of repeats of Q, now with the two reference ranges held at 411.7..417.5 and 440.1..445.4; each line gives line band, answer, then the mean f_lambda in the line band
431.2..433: 0.04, 6.84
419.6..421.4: 0.02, 6.02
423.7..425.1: -0.03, 6.64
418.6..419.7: 0.06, 5.68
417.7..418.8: 0.07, 5.58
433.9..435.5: 0.02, 7.16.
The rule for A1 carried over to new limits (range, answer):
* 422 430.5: 5.081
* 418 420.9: 5.339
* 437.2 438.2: 6.851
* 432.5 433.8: 6.84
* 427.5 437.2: 5.041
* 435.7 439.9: 6.24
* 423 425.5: 5.829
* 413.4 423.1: 4.905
